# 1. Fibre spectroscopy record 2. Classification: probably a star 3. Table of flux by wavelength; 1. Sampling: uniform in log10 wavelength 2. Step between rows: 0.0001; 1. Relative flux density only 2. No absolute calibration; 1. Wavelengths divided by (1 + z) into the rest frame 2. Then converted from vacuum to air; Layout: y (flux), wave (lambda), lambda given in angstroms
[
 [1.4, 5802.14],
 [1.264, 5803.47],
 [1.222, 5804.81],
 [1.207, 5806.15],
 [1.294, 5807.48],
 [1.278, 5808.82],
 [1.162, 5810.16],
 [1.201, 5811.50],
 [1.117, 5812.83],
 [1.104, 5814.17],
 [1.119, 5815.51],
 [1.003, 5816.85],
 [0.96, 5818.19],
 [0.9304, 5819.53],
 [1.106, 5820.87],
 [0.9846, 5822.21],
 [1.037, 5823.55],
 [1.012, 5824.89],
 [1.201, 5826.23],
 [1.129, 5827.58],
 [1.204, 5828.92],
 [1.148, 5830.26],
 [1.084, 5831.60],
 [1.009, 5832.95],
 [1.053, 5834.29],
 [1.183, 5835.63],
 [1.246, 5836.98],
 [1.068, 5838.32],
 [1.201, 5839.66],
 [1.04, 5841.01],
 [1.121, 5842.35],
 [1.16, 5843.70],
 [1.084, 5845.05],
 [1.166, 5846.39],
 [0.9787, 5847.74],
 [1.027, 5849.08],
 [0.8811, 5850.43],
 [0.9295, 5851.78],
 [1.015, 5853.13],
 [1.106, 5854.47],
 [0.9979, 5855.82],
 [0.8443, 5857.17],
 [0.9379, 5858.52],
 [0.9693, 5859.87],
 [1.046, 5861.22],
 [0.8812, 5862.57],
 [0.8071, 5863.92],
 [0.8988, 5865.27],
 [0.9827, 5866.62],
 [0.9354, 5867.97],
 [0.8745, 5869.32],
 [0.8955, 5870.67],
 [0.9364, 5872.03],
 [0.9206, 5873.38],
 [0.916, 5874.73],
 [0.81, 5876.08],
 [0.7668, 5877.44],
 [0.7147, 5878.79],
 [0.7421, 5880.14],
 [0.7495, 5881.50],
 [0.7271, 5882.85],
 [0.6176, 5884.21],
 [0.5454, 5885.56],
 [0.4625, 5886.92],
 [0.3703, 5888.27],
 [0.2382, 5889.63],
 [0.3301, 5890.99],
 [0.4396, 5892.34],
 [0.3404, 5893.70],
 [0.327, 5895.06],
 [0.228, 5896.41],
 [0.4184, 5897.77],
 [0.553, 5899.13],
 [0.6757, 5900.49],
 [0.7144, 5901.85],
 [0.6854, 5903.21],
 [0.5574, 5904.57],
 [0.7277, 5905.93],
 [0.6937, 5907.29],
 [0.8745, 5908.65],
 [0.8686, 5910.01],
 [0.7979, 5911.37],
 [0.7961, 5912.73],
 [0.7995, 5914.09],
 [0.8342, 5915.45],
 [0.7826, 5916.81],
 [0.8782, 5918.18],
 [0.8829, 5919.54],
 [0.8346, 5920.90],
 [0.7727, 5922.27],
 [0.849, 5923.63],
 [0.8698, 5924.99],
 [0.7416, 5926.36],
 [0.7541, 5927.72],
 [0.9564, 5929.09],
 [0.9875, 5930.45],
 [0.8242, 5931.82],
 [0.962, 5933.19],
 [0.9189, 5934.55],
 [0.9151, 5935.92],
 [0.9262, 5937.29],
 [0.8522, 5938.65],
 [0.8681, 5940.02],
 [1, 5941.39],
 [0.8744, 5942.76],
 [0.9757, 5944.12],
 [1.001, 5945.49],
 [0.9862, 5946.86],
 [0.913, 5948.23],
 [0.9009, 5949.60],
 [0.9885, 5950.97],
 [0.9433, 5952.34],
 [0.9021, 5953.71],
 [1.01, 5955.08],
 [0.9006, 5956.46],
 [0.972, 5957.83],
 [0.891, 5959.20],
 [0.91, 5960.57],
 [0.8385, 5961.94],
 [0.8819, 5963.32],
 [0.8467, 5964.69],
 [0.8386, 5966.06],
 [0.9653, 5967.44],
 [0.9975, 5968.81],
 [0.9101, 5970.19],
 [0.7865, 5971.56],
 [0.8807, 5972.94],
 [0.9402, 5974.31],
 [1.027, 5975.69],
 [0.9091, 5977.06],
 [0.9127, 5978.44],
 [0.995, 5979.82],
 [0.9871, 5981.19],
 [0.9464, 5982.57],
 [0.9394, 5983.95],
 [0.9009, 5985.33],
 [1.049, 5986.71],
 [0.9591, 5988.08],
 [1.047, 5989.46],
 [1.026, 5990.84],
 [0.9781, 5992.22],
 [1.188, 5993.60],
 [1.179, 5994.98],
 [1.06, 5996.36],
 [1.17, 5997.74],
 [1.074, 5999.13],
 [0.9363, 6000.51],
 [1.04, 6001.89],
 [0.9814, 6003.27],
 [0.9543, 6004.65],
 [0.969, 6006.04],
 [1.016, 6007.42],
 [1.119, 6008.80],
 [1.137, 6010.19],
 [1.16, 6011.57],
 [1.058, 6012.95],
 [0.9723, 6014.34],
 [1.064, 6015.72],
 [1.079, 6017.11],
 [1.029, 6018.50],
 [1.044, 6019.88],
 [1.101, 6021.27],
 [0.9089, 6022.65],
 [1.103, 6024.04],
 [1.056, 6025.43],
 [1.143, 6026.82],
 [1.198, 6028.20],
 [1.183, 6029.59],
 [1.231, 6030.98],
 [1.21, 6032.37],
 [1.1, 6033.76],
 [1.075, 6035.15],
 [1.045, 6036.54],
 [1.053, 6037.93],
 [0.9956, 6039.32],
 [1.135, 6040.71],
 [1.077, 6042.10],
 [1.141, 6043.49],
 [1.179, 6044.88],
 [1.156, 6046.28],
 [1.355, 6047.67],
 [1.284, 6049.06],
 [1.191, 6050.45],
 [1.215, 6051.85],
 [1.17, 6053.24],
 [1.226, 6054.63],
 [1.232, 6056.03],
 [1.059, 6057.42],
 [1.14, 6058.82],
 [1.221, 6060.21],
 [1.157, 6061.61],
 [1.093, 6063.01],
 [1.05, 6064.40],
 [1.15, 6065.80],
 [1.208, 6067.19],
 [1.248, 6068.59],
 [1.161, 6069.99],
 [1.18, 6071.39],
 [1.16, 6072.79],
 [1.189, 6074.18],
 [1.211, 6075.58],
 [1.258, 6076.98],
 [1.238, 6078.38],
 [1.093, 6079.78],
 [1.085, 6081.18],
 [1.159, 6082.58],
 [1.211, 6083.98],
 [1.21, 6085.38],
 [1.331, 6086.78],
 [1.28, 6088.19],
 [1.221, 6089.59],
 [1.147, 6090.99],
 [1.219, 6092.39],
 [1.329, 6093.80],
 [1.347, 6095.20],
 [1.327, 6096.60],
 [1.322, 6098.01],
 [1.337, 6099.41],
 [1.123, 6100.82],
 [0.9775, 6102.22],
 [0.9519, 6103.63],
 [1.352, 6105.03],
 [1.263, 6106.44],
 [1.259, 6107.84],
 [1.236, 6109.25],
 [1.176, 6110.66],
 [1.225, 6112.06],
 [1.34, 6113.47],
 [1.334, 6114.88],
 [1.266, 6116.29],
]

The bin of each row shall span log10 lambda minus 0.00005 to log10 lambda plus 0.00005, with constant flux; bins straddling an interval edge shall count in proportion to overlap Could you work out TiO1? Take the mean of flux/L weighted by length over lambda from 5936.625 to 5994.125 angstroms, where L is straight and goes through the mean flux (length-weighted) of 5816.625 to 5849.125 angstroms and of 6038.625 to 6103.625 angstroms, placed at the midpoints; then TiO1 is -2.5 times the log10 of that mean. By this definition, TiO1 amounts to 0.212 mag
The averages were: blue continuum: 1.09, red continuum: 1.19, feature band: 0.942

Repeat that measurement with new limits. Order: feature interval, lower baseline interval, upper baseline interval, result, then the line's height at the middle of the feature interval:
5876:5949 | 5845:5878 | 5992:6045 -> 0.32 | 0.987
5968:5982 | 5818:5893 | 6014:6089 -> 0.14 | 1.06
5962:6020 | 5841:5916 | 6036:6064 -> 0.03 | 1.03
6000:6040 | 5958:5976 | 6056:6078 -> -0.03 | 1.04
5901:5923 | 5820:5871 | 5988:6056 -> 0.33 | 1.06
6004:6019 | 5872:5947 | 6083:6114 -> -0.05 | 1.01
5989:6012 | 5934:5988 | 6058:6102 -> -0.04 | 1.02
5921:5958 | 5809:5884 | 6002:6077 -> 0.17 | 1.06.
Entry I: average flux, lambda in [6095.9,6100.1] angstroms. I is 1.33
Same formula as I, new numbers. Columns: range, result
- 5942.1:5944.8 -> 0.928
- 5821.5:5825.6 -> 1.01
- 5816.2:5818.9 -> 0.98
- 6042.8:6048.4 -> 1.21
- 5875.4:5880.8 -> 0.759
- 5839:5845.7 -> 1.12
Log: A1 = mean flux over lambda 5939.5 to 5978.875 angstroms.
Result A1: 0.923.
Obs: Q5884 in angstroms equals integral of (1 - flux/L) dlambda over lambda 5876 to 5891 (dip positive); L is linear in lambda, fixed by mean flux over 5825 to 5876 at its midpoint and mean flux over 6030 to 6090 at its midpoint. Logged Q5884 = 6.5 angstroms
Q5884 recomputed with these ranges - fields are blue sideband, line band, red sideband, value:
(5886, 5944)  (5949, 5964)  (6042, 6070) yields -1.17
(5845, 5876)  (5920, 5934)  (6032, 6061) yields 2.31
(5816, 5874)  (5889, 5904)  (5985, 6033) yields 8.47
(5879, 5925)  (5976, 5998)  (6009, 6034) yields -1.00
